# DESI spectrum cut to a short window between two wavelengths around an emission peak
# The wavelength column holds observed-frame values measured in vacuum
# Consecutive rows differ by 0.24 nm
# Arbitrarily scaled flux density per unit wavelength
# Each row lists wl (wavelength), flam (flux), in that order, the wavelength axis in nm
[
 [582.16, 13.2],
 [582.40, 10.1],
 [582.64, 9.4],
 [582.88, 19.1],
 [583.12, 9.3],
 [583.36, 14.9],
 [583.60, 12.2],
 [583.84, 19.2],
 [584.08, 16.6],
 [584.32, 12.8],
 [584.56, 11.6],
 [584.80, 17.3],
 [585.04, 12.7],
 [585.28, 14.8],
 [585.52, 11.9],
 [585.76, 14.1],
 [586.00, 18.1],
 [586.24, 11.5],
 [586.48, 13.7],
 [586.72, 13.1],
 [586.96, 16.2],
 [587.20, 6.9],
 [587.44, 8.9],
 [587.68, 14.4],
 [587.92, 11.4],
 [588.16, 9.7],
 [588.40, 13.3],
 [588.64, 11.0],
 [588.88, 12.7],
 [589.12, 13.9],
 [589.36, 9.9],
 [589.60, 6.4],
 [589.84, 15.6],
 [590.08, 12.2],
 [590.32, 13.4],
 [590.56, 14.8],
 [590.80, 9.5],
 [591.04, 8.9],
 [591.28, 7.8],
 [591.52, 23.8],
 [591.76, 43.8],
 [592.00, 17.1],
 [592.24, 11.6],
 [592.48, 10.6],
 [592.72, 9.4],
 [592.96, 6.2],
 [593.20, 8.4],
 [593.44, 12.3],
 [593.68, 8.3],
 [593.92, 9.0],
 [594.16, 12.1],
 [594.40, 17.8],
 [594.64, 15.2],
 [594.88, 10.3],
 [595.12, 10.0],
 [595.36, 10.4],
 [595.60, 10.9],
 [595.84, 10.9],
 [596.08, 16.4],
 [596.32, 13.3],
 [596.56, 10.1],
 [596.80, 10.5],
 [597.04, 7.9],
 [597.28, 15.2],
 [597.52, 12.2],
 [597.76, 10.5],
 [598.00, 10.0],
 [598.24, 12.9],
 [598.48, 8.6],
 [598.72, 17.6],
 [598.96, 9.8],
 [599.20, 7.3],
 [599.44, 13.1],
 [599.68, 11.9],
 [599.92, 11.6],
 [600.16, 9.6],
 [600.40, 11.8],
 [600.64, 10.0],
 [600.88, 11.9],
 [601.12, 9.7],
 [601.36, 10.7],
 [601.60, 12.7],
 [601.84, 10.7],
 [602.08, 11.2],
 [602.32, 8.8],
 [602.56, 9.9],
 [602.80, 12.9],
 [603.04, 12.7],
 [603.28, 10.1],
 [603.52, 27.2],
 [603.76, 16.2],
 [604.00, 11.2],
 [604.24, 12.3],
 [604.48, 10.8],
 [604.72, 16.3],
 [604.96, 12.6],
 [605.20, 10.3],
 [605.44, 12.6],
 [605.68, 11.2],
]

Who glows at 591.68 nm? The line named H-beta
